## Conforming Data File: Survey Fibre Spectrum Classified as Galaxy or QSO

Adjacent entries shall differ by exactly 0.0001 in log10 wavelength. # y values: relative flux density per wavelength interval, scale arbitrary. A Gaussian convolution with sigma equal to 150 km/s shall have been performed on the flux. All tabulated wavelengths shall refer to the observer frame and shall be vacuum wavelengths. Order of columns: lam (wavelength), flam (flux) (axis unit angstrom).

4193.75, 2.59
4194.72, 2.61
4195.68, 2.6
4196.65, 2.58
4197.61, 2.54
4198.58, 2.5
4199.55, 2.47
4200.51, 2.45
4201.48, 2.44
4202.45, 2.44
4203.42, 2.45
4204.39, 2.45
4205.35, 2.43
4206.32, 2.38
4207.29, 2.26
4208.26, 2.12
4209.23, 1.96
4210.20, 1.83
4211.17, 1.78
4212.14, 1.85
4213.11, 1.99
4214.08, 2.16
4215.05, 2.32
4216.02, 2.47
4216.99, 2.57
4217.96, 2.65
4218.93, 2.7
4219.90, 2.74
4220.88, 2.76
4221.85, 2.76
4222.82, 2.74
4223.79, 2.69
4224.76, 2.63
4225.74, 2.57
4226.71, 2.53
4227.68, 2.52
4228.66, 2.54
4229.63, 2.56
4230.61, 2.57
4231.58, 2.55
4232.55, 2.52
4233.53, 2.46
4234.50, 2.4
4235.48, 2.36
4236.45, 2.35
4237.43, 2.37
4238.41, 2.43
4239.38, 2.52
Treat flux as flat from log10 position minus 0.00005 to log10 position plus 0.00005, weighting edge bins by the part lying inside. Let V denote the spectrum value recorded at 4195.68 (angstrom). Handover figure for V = 2.6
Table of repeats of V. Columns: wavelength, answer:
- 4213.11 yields 1.99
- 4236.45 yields 2.35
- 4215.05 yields 2.32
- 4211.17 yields 1.78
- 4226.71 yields 2.53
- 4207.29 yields 2.26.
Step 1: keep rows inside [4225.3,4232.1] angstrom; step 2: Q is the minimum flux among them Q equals 2.52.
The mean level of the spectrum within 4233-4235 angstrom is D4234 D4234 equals 2.43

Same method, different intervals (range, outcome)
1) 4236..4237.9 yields 2.35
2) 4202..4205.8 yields 2.45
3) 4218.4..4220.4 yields 2.71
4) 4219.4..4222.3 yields 2.75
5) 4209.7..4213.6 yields 1.86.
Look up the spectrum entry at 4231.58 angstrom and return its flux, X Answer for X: 2.55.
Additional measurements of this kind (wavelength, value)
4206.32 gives 2.38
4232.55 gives 2.52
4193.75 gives 2.59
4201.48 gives 2.44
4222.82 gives 2.74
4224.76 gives 2.63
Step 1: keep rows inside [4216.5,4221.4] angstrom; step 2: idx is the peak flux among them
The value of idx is 2.76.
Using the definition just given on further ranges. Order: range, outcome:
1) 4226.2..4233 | 2.57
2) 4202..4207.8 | 2.45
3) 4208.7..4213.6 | 1.99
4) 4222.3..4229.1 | 2.74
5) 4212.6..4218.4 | 2.65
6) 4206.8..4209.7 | 2.26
